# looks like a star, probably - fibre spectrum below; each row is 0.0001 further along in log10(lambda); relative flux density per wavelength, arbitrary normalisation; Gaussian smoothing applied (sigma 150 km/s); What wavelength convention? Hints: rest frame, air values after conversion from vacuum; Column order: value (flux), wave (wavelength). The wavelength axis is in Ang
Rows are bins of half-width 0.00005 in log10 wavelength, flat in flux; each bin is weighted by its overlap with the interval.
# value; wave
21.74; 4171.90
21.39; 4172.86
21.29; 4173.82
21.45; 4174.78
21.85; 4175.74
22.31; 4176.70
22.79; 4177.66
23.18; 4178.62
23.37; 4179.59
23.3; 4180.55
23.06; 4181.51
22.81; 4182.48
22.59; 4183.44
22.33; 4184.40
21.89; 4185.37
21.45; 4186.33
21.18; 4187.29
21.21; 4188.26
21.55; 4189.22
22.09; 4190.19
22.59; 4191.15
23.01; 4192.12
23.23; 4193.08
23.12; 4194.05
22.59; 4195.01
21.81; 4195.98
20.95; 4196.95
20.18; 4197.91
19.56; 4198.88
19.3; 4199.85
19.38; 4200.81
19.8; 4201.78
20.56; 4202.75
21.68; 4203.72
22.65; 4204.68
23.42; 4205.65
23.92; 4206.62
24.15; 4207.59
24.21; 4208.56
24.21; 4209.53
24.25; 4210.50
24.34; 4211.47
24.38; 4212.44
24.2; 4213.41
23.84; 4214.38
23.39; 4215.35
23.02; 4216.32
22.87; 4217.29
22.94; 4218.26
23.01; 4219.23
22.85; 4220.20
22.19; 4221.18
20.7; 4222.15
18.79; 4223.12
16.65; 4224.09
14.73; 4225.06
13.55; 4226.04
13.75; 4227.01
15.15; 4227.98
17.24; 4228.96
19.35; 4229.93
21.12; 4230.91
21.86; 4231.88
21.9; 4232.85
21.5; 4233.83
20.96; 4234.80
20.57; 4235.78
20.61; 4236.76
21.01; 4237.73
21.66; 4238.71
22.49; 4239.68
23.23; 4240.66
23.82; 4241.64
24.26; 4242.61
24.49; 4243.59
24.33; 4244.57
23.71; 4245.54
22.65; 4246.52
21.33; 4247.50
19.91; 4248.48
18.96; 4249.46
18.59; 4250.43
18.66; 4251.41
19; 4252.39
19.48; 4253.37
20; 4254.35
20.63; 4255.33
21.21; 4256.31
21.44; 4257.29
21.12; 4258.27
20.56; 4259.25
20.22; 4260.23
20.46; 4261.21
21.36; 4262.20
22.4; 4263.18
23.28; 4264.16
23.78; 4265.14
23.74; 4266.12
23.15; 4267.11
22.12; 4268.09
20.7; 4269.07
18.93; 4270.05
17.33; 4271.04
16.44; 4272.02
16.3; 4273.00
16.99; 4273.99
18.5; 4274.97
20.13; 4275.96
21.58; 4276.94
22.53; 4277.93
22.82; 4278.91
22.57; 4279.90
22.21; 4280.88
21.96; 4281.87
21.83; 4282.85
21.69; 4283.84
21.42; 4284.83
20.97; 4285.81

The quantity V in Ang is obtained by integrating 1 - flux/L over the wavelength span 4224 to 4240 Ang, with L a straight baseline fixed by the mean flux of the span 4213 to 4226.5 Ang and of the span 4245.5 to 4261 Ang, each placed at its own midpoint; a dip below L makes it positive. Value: 1.24 Ang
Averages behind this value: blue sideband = 20.9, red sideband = 20.4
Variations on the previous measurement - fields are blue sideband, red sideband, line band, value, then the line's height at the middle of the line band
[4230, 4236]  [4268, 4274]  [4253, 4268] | -2.0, 19.1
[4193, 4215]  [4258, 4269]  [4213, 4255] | 2.7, 22.2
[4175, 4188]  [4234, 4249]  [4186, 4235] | 2.3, 22.4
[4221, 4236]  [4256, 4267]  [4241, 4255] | -0.6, 20.5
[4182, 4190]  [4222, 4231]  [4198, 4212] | -2.0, 19.5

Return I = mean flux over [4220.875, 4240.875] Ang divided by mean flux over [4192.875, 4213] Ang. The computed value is 0.9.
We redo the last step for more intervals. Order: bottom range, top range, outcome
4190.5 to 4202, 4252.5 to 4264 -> 0.97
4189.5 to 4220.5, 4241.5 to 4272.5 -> 0.94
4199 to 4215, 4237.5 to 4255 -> 0.95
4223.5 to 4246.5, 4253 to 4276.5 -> 1.00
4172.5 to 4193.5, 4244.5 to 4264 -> 0.93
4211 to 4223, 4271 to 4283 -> 0.88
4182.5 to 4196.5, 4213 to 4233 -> 0.91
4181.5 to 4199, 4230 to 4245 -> 1.01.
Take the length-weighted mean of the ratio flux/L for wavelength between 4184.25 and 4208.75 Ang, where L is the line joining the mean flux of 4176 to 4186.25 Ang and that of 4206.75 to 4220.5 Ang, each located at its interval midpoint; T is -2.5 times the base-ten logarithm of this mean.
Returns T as 0.066 mag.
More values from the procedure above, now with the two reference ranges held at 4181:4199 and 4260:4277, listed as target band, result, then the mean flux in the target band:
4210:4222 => -0.09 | 23.4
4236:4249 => -0.08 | 22.5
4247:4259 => 0.04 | 20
